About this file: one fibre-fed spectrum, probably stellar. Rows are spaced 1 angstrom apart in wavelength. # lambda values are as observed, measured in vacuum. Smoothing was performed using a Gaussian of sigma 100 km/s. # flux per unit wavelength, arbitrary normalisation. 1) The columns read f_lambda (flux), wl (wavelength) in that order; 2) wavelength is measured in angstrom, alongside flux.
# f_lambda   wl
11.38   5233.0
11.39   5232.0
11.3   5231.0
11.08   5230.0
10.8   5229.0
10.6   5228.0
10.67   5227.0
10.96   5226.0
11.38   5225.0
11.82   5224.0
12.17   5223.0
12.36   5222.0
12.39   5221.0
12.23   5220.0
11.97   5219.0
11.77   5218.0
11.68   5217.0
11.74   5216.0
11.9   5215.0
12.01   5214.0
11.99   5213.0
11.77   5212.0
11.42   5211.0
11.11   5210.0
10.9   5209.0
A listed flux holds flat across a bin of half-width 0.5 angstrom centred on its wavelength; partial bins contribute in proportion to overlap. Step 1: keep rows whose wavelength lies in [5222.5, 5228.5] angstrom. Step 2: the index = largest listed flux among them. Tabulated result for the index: 12.17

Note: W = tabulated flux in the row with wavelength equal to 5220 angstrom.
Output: 12.23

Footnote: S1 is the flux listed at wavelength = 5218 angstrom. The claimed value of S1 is 11.77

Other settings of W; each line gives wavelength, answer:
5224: 11.82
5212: 11.77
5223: 12.17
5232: 11.39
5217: 11.68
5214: 12.01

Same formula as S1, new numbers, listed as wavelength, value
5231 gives 11.3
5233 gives 11.38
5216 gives 11.74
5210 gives 11.11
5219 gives 11.97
